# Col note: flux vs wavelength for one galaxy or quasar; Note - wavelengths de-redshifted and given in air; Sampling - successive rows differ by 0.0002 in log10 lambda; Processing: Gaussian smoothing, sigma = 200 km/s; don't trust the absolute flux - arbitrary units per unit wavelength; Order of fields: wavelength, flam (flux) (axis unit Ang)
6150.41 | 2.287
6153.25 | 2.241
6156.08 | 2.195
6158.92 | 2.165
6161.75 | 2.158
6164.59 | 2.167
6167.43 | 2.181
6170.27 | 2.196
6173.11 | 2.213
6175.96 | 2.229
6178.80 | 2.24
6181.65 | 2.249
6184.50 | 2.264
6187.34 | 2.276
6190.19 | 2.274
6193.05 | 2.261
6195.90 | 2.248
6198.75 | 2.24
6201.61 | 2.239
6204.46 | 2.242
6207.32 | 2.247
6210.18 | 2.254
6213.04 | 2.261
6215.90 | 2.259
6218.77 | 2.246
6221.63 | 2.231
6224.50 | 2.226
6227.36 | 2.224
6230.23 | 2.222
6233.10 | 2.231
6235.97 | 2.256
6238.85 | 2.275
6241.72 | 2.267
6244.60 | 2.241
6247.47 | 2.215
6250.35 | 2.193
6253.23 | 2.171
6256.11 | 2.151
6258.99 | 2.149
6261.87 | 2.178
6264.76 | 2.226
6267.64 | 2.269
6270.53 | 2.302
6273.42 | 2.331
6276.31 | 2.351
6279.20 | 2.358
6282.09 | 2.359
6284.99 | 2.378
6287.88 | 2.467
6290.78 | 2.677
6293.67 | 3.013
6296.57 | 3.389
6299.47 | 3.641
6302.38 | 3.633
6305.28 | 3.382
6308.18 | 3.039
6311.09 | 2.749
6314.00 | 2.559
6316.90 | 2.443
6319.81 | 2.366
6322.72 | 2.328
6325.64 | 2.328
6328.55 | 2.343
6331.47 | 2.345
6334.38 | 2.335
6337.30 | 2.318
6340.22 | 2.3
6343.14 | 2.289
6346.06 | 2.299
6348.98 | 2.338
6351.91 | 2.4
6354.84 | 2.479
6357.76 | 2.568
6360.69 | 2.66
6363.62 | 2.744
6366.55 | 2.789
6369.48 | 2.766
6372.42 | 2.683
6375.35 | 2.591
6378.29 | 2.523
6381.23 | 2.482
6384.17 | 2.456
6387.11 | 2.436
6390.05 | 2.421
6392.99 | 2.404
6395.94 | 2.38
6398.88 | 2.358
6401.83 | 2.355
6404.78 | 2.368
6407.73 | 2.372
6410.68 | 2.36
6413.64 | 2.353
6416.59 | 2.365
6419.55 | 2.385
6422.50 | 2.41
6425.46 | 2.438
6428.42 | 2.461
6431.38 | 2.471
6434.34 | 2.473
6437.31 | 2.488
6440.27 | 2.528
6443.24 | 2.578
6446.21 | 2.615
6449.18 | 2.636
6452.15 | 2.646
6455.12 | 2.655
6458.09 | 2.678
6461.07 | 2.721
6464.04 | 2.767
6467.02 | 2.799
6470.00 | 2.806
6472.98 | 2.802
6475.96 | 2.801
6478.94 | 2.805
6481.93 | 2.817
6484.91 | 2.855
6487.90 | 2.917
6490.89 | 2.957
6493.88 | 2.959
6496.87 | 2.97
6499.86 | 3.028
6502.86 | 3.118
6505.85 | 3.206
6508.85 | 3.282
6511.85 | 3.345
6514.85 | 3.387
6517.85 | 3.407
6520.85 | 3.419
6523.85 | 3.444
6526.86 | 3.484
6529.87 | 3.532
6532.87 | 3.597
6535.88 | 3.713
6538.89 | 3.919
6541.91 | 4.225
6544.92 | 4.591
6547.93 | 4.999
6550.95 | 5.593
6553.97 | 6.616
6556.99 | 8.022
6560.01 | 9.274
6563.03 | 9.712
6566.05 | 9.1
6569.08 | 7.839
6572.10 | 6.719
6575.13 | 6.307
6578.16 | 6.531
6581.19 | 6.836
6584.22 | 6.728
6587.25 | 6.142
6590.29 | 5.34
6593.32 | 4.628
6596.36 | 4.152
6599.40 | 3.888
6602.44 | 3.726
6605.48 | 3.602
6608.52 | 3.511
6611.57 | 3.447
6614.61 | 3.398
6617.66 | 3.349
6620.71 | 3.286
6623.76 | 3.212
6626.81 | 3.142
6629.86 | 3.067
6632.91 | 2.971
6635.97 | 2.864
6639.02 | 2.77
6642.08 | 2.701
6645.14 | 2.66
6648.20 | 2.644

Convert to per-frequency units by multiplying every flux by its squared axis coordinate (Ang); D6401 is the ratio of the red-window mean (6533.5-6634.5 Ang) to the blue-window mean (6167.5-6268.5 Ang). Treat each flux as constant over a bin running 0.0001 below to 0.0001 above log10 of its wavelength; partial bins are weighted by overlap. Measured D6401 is 2.60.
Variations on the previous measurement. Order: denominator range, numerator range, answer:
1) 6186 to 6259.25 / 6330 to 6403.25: 1.16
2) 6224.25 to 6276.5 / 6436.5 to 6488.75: 1.30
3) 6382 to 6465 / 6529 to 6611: 2.38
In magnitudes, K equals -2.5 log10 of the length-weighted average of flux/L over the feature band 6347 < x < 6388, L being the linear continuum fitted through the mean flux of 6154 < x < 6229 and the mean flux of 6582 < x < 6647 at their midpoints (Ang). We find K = 0.12 mag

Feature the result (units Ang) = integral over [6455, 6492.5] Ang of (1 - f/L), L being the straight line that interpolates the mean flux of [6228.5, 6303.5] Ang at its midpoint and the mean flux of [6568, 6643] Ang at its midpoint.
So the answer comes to 8.6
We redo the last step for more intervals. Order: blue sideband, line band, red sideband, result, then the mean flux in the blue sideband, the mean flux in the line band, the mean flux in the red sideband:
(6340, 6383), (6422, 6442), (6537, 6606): 6.7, 2.53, 2.47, 6.04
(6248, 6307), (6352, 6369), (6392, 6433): -1.2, 2.58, 2.64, 2.39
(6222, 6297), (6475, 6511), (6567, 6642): 7.6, 2.34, 2.99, 4.47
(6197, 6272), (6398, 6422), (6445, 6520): 3.1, 2.23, 2.37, 2.93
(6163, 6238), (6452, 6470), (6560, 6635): 6.1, 2.24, 2.72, 5.09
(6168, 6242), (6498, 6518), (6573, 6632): 3.5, 2.24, 3.24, 4.44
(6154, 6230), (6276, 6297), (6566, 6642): 1.2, 2.23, 2.6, 4.53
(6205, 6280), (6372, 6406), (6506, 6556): 7.7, 2.24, 2.45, 4.05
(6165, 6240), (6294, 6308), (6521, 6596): -0.9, 2.24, 3.43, 5.8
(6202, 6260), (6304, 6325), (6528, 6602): 3.1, 2.23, 2.67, 5.87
